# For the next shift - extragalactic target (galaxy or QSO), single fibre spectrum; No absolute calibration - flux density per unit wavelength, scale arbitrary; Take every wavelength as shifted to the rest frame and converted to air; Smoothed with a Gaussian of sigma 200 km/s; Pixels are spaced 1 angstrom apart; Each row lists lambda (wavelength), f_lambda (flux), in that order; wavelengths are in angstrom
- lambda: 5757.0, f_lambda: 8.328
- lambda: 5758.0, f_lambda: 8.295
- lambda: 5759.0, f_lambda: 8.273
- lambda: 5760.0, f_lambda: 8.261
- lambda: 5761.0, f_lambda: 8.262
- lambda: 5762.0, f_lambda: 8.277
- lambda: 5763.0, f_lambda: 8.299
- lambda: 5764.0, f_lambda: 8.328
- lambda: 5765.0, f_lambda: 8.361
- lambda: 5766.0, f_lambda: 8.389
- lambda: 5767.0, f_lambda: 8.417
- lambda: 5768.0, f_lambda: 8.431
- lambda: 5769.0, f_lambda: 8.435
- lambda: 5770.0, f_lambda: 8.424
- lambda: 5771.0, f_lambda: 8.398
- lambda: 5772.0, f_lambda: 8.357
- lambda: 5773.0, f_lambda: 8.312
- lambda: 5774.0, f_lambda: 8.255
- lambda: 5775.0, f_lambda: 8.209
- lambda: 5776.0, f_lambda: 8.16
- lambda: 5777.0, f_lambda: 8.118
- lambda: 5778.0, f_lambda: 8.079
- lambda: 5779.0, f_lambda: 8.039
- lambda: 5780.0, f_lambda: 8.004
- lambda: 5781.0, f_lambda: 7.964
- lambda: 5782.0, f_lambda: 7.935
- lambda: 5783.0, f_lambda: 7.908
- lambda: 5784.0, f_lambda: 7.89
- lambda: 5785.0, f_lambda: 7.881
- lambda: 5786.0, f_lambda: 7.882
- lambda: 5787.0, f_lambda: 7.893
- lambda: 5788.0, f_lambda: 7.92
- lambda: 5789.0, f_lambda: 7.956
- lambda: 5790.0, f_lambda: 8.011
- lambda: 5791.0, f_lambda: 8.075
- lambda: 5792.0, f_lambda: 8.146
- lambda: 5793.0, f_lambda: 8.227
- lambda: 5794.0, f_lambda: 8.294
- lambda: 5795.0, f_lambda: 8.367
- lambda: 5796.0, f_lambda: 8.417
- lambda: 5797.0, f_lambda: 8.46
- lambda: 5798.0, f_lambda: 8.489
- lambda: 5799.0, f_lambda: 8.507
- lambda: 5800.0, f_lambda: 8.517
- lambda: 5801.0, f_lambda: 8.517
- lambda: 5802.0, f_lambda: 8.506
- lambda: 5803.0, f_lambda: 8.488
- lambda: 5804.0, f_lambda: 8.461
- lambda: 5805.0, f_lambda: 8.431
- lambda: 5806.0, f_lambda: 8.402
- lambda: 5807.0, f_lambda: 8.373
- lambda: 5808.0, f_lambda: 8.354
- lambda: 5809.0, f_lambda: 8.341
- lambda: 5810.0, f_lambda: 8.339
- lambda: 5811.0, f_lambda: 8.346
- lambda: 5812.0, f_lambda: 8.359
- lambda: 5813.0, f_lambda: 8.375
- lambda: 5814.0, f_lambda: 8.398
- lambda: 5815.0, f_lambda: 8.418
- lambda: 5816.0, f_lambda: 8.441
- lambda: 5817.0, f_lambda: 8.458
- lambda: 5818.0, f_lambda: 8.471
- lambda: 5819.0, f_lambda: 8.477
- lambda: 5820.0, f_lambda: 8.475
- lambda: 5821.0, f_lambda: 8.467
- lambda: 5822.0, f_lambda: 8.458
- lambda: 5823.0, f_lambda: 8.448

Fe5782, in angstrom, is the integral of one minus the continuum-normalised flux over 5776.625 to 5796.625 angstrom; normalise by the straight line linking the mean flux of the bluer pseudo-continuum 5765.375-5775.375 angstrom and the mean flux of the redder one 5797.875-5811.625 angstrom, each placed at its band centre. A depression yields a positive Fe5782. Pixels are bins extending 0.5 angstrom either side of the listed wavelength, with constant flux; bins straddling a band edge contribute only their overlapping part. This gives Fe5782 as 0.8 angstrom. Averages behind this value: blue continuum 8.36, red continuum 8.43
